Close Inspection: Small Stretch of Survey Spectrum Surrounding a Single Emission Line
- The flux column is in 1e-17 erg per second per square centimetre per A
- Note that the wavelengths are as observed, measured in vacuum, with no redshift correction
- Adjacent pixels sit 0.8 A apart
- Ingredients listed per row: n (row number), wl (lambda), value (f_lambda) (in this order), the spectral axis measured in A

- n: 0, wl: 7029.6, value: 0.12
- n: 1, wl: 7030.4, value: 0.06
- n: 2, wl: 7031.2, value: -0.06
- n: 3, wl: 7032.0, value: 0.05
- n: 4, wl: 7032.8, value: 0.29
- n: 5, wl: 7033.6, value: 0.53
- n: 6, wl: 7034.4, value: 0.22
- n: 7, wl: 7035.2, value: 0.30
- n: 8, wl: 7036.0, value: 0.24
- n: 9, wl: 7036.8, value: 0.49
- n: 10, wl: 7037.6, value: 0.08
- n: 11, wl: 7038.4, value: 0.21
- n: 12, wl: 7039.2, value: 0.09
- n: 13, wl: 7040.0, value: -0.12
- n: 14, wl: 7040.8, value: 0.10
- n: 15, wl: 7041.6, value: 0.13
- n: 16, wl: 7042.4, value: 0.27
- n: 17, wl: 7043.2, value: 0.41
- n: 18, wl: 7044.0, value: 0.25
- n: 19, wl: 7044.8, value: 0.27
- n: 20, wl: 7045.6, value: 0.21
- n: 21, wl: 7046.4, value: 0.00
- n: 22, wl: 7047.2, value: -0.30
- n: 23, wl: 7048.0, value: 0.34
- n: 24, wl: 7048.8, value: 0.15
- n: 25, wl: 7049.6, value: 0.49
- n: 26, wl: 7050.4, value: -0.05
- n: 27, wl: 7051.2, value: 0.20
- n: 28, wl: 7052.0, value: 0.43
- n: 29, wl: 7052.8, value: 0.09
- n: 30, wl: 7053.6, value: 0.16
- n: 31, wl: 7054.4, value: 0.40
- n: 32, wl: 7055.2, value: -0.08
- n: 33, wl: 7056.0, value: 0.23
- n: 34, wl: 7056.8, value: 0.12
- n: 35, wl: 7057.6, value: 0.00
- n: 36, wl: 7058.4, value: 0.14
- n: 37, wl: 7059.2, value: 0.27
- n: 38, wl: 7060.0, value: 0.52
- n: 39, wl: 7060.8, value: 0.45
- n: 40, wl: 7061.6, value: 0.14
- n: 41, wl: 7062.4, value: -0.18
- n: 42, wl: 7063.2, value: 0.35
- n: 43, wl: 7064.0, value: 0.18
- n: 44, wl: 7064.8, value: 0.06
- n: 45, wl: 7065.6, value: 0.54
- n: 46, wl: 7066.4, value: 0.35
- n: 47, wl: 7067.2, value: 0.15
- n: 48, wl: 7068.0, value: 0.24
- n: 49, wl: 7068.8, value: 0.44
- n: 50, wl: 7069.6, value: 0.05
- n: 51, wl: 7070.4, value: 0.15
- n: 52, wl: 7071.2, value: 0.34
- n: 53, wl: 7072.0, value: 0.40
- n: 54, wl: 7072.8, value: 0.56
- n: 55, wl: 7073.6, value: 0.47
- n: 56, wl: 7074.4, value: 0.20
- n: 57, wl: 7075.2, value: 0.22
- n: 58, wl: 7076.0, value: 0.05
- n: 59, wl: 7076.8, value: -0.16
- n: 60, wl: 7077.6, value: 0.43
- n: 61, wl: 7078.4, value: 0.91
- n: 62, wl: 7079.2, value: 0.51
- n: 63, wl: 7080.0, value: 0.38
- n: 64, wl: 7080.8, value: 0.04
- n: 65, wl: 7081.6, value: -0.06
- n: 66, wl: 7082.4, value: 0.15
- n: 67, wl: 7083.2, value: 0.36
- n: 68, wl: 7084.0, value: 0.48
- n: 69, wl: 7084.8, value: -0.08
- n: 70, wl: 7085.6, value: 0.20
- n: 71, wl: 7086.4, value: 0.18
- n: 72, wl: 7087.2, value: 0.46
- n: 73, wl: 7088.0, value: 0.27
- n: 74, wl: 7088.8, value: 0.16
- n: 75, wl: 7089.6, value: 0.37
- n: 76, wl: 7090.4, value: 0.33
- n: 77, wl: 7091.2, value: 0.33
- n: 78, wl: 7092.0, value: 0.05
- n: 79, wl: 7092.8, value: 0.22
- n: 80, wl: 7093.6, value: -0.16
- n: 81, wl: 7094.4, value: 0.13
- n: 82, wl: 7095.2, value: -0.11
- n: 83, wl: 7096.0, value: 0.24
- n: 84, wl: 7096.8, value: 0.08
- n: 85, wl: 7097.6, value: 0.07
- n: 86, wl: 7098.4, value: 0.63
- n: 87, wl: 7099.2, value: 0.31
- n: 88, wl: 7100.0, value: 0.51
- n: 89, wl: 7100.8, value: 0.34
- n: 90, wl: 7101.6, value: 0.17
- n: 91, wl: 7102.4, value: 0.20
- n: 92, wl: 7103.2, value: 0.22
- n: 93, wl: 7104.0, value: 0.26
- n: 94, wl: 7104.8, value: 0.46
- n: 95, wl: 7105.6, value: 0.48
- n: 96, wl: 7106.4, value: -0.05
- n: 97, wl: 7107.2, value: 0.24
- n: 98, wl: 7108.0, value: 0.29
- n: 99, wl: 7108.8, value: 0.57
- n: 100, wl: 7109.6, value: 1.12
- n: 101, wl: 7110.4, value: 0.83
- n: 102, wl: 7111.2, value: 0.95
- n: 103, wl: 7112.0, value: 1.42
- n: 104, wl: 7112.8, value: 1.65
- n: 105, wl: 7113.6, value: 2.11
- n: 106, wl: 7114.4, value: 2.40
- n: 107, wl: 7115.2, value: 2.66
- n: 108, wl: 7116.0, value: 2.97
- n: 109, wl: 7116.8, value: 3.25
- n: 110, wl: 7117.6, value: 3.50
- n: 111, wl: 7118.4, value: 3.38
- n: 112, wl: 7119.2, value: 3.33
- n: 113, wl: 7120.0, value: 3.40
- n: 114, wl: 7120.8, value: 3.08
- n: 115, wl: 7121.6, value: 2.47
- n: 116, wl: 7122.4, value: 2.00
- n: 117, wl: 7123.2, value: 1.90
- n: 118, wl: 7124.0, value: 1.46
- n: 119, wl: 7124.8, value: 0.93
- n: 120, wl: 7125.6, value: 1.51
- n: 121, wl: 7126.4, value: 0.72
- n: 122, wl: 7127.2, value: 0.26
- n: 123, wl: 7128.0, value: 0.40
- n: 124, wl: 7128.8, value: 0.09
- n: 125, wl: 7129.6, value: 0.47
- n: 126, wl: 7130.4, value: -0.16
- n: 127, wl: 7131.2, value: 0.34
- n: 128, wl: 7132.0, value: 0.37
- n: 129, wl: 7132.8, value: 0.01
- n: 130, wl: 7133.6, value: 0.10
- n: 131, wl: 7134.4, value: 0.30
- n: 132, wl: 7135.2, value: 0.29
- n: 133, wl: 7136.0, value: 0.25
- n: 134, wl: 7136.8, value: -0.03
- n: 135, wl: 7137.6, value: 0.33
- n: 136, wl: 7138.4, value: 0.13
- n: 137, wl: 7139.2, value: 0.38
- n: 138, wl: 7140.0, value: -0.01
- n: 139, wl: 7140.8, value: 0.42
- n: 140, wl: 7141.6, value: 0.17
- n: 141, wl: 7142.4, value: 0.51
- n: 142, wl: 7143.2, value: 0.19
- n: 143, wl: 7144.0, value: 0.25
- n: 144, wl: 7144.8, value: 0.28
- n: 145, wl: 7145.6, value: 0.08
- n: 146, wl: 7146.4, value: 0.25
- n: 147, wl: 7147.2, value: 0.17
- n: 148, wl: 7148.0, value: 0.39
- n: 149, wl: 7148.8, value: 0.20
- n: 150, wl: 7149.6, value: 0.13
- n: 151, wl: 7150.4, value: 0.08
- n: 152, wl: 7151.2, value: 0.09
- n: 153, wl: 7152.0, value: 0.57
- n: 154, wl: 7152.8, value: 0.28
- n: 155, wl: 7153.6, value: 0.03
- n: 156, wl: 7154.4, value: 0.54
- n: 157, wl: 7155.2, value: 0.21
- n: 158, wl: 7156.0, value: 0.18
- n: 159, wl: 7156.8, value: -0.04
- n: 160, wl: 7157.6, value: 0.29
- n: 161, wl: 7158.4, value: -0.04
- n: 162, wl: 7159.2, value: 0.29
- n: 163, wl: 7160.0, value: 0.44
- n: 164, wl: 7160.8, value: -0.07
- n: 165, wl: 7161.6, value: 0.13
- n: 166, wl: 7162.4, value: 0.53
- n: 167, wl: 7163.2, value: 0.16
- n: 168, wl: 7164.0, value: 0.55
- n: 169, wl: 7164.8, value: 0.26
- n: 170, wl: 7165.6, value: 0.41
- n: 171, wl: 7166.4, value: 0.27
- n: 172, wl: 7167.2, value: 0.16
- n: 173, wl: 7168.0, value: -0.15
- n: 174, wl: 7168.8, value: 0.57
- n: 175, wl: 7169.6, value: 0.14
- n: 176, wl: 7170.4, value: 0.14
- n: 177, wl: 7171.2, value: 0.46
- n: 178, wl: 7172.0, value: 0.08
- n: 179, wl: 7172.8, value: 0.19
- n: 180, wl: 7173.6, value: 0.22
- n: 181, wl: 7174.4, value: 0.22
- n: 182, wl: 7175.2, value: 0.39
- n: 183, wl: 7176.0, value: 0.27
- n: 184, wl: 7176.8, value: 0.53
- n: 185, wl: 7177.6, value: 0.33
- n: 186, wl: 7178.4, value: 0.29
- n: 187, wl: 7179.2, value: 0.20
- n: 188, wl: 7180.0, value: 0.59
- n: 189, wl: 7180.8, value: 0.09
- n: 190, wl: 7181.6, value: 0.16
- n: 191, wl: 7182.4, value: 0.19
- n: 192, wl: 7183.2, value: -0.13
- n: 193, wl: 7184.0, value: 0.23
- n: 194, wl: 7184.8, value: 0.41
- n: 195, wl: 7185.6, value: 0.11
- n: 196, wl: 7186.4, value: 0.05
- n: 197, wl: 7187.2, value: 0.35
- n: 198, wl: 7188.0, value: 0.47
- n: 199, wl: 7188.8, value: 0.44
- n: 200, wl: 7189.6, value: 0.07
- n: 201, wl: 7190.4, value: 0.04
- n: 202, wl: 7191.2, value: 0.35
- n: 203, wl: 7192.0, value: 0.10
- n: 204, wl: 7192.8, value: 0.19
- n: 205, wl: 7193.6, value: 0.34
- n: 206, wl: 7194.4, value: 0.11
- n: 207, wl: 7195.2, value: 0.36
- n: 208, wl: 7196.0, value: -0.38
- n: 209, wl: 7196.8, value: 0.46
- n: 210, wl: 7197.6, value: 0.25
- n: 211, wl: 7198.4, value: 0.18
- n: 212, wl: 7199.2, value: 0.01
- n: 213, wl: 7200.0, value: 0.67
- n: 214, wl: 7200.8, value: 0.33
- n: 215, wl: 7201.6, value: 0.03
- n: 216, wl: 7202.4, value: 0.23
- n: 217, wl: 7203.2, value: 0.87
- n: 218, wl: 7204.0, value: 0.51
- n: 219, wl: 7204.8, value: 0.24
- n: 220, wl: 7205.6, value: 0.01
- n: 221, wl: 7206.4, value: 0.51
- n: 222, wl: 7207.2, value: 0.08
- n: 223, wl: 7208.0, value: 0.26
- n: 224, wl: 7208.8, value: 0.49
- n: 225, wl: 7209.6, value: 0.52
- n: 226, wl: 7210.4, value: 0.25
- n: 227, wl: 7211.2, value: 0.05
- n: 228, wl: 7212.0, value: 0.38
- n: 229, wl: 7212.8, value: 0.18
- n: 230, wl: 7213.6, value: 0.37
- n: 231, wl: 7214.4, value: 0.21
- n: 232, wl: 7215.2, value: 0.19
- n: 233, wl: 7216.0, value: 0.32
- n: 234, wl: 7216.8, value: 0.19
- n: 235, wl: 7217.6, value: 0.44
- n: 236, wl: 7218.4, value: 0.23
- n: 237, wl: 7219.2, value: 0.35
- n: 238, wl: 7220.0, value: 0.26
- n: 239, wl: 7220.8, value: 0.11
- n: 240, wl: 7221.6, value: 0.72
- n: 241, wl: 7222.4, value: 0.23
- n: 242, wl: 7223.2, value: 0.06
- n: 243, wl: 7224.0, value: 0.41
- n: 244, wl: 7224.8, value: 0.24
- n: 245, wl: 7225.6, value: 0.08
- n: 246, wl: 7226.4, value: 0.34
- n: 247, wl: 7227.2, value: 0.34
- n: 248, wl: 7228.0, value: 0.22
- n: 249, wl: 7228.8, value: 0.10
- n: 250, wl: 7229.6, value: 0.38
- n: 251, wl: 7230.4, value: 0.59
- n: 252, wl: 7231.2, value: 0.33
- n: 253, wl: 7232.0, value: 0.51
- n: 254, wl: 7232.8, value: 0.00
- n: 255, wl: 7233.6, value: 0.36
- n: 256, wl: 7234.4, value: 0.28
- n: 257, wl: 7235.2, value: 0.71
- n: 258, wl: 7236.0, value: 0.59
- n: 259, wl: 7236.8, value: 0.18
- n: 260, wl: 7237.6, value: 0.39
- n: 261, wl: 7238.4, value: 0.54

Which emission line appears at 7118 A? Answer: [O II] 3727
